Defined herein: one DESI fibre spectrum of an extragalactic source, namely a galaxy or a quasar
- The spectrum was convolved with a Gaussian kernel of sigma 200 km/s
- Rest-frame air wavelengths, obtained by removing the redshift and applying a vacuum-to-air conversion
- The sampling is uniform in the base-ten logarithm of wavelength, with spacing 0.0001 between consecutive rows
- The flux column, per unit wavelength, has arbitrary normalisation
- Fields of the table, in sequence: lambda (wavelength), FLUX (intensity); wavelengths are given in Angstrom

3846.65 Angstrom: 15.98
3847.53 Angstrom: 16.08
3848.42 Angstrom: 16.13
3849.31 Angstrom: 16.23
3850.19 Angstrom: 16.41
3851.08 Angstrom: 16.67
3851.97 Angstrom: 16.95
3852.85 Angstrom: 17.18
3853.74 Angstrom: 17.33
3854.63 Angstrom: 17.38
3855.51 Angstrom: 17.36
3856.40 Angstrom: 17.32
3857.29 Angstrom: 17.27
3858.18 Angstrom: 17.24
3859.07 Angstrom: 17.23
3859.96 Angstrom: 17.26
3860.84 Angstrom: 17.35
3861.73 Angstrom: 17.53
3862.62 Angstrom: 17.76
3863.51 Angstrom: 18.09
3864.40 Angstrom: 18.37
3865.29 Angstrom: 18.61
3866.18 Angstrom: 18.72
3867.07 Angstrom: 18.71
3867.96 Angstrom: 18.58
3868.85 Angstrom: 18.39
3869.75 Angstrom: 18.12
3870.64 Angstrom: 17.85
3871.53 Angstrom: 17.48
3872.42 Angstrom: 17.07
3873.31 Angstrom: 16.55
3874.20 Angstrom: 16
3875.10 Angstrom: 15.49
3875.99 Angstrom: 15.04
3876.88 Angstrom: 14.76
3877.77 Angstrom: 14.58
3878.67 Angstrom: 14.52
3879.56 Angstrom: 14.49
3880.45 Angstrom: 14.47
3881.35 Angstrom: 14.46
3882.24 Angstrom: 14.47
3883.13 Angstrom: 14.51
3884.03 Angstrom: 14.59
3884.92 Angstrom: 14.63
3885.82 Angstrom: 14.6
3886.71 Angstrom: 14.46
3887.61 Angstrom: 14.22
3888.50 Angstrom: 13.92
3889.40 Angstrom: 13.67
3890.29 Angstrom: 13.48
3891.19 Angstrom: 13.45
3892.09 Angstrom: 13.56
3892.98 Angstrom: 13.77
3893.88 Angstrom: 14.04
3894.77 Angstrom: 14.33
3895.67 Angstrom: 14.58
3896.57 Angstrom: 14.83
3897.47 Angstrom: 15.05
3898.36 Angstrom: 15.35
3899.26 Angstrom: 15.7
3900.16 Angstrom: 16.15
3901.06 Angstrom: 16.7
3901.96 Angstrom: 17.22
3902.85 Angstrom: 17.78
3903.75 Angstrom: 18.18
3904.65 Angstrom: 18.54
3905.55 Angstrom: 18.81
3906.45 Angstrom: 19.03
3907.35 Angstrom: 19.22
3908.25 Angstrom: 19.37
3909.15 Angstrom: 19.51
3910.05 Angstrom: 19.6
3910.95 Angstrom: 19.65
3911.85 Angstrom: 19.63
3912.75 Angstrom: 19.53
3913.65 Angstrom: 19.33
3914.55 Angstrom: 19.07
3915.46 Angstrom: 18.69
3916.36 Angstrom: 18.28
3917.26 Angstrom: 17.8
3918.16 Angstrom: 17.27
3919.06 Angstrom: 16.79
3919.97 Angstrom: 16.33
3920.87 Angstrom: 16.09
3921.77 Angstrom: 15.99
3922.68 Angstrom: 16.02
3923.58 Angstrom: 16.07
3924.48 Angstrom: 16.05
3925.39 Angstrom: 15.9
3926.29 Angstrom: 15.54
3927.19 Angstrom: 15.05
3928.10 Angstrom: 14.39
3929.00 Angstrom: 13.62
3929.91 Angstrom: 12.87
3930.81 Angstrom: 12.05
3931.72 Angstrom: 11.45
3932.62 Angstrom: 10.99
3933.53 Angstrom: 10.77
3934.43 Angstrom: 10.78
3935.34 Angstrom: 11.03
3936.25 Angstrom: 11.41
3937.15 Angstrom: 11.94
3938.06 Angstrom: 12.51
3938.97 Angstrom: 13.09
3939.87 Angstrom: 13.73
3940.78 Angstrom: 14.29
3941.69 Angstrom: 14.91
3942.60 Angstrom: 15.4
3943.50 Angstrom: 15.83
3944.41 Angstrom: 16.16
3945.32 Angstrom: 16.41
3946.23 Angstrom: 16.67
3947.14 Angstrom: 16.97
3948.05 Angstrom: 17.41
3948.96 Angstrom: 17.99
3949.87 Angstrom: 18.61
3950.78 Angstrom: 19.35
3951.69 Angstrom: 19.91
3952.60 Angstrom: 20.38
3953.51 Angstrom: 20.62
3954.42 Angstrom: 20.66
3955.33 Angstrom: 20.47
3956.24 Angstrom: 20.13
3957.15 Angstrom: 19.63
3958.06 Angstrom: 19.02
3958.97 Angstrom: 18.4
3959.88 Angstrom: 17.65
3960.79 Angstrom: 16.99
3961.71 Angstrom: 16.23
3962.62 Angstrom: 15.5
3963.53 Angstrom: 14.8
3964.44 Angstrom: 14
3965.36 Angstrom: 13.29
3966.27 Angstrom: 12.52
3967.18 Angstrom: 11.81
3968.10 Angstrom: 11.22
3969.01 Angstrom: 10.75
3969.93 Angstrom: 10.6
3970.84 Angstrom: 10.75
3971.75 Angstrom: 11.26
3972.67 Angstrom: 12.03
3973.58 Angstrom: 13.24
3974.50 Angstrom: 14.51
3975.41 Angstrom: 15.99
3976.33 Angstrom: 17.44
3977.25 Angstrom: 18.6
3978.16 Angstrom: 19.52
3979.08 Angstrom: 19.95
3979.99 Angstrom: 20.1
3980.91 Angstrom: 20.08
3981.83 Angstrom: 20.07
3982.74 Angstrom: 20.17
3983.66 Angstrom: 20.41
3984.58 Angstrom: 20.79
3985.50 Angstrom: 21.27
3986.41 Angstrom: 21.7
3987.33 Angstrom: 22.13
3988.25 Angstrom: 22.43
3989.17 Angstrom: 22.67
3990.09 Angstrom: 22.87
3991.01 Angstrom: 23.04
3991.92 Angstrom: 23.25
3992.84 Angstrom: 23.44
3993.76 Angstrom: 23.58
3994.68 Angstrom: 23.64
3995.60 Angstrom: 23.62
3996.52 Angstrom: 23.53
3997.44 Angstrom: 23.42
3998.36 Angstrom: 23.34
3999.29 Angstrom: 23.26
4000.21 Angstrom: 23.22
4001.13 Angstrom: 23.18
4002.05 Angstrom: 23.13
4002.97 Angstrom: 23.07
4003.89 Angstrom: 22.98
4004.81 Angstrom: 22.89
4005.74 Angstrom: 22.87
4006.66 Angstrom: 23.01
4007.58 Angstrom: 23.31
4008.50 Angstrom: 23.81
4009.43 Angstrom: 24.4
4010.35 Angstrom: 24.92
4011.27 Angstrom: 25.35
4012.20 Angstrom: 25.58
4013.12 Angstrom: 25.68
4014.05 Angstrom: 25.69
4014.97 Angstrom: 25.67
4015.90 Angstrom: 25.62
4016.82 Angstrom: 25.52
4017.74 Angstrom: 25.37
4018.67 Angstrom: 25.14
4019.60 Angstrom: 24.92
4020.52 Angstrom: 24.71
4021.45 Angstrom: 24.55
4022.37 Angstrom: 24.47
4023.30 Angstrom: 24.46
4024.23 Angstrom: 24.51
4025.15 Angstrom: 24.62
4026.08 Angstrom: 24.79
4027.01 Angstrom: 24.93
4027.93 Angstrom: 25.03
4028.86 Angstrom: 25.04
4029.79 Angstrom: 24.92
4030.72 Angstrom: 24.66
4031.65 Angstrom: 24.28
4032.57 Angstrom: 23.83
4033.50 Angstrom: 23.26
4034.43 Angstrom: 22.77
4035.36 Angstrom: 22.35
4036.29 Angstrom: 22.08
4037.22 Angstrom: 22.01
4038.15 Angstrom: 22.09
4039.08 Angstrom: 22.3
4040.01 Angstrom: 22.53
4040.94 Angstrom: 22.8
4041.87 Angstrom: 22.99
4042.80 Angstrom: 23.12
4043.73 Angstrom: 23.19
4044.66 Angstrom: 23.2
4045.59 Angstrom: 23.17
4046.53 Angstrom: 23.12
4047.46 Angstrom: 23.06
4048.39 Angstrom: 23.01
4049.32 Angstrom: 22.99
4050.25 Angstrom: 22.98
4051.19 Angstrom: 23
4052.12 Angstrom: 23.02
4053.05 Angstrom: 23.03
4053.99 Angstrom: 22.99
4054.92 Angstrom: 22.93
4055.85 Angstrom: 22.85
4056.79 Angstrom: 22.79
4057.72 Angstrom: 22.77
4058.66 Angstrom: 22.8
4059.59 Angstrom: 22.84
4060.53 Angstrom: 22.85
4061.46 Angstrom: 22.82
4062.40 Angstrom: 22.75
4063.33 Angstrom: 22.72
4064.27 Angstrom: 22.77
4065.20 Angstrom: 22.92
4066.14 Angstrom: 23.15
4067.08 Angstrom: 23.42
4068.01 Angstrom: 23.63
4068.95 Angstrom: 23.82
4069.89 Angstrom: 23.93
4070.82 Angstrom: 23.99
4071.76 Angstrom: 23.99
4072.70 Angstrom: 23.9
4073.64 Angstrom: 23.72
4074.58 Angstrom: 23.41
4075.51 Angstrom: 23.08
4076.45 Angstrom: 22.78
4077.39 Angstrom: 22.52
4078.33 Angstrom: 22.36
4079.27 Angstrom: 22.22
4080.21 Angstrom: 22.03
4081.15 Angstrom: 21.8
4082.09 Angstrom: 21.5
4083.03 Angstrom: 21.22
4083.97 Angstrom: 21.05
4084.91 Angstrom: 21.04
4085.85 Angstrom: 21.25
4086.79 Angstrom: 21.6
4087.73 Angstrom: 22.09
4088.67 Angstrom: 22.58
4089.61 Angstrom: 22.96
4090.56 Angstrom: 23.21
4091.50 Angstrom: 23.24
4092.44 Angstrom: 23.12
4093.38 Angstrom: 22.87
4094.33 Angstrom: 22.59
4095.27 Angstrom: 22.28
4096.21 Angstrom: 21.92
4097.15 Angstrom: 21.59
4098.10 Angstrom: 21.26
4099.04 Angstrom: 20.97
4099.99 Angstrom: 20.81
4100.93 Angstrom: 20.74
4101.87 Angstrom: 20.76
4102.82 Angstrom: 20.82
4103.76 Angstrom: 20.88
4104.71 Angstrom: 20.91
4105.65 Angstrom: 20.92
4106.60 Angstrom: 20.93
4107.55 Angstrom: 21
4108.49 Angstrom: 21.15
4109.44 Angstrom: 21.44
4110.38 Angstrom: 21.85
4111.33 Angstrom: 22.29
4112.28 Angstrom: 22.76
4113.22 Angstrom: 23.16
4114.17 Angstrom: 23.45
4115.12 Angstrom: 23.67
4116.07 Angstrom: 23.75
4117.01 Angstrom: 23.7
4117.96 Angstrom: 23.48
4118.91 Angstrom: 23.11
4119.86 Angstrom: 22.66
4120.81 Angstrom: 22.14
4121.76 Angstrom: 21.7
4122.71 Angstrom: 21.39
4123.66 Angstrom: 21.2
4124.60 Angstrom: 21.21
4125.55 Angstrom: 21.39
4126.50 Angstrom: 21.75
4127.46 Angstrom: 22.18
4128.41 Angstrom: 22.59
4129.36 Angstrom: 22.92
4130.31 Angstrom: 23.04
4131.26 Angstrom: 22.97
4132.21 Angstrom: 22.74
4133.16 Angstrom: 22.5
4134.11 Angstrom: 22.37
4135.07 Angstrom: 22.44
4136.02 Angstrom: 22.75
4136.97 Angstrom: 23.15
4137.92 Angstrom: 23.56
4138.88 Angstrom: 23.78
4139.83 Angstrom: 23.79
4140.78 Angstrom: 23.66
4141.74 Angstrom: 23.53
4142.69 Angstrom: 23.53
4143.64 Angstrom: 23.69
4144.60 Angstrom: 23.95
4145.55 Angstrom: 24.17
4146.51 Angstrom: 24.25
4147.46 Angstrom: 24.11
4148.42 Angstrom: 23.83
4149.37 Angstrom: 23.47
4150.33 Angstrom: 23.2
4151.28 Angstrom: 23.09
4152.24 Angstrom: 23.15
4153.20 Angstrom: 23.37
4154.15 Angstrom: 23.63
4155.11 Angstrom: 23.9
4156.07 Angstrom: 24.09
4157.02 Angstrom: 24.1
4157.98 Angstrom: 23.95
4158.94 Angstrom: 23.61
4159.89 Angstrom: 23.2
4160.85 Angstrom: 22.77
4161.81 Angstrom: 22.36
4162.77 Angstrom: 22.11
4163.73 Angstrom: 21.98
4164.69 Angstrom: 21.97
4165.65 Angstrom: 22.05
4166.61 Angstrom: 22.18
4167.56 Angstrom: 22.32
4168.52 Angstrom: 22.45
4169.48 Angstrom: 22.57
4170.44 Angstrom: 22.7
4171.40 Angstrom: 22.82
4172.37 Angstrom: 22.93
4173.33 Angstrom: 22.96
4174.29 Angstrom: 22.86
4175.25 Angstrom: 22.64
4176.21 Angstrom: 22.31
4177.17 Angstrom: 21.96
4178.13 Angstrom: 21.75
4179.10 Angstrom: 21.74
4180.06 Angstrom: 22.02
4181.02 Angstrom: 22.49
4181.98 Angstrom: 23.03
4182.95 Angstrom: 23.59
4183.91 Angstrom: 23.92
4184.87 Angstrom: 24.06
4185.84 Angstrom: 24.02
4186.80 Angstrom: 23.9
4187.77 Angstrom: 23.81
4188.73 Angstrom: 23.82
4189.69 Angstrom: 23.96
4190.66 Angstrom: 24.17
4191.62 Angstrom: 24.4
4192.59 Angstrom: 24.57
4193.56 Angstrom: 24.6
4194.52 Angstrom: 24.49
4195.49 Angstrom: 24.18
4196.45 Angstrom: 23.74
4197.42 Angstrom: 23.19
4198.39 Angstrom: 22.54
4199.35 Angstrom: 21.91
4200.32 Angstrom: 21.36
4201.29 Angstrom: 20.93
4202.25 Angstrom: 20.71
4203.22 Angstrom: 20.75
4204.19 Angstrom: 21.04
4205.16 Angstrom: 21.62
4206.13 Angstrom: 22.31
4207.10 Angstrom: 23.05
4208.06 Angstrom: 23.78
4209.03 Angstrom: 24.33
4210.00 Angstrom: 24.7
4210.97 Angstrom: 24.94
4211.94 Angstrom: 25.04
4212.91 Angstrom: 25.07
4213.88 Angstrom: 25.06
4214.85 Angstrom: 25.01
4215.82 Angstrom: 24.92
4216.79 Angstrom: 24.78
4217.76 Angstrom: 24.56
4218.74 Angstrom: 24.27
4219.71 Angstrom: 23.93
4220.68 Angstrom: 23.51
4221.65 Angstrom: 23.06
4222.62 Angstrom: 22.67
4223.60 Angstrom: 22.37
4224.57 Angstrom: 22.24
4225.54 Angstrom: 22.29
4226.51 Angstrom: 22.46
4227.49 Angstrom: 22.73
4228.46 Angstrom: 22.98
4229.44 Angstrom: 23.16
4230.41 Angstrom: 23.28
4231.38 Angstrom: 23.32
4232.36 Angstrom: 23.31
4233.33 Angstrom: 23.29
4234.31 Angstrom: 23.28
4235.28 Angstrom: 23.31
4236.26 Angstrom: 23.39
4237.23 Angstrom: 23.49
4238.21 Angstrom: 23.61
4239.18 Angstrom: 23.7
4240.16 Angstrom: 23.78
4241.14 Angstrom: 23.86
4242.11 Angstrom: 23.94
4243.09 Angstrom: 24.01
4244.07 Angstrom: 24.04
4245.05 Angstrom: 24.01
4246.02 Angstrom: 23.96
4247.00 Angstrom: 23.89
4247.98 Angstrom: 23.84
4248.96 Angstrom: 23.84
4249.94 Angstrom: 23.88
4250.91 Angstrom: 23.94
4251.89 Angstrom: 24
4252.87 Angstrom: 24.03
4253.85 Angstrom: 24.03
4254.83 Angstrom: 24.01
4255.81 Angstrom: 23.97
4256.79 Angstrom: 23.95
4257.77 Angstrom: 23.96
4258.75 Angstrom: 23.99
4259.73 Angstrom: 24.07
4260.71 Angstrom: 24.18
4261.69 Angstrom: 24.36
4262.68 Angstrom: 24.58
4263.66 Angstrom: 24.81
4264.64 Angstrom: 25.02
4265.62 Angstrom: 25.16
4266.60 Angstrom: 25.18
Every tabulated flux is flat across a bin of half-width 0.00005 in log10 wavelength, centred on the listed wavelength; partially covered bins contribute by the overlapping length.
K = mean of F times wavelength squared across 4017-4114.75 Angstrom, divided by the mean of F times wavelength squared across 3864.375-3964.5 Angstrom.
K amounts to 1.52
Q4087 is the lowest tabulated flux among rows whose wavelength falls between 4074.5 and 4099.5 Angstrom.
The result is 20.97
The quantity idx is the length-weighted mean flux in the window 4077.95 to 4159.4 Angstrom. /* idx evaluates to 22.5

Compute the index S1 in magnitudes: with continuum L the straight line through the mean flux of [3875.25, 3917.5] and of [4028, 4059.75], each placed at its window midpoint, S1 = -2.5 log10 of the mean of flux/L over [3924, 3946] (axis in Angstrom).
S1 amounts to 0.30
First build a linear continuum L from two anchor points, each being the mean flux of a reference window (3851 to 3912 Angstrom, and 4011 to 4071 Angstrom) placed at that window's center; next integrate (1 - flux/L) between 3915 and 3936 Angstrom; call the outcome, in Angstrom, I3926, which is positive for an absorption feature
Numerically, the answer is 4.20 Angstrom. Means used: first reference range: 16.5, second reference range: 23.7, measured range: 14.7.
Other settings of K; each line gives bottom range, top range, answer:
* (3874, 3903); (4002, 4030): 1.77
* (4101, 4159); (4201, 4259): 1.09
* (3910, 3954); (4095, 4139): 1.53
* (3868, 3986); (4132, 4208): 1.62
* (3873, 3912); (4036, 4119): 1.56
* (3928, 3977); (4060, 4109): 1.58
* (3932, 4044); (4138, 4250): 1.28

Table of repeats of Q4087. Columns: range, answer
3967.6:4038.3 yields 10.6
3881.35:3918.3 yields 13.45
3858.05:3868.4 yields 17.23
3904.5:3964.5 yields 10.77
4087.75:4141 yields 20.74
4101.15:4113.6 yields 20.76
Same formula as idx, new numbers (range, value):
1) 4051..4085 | 22.8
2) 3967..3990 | 17.3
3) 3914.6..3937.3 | 14.6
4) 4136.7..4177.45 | 23.2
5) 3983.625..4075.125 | 23.5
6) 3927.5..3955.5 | 15.2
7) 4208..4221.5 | 24.5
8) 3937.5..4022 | 19.7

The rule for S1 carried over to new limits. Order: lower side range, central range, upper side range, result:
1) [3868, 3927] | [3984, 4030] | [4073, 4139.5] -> -0.225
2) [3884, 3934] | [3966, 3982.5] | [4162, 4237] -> 0.165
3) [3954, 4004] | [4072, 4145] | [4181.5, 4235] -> -0.044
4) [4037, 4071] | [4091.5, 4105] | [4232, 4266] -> 0.078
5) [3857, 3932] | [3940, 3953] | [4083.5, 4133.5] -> 0.043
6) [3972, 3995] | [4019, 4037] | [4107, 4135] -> -0.165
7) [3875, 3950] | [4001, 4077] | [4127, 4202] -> -0.220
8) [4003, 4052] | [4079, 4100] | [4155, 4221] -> 0.079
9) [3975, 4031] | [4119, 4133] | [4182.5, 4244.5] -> 0.056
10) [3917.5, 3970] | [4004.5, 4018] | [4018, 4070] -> -0.184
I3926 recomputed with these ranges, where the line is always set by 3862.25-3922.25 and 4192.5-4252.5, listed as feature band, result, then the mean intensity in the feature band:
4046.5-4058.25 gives -1.81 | 23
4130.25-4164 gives -2.26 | 23.3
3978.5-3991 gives -1.81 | 21.2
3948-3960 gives -1.05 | 19.4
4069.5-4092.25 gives -2.30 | 22.6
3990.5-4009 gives -4.41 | 23.3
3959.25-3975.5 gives 4.14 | 13.5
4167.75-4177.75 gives -0.09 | 22.6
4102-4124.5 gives -0.95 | 22.1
